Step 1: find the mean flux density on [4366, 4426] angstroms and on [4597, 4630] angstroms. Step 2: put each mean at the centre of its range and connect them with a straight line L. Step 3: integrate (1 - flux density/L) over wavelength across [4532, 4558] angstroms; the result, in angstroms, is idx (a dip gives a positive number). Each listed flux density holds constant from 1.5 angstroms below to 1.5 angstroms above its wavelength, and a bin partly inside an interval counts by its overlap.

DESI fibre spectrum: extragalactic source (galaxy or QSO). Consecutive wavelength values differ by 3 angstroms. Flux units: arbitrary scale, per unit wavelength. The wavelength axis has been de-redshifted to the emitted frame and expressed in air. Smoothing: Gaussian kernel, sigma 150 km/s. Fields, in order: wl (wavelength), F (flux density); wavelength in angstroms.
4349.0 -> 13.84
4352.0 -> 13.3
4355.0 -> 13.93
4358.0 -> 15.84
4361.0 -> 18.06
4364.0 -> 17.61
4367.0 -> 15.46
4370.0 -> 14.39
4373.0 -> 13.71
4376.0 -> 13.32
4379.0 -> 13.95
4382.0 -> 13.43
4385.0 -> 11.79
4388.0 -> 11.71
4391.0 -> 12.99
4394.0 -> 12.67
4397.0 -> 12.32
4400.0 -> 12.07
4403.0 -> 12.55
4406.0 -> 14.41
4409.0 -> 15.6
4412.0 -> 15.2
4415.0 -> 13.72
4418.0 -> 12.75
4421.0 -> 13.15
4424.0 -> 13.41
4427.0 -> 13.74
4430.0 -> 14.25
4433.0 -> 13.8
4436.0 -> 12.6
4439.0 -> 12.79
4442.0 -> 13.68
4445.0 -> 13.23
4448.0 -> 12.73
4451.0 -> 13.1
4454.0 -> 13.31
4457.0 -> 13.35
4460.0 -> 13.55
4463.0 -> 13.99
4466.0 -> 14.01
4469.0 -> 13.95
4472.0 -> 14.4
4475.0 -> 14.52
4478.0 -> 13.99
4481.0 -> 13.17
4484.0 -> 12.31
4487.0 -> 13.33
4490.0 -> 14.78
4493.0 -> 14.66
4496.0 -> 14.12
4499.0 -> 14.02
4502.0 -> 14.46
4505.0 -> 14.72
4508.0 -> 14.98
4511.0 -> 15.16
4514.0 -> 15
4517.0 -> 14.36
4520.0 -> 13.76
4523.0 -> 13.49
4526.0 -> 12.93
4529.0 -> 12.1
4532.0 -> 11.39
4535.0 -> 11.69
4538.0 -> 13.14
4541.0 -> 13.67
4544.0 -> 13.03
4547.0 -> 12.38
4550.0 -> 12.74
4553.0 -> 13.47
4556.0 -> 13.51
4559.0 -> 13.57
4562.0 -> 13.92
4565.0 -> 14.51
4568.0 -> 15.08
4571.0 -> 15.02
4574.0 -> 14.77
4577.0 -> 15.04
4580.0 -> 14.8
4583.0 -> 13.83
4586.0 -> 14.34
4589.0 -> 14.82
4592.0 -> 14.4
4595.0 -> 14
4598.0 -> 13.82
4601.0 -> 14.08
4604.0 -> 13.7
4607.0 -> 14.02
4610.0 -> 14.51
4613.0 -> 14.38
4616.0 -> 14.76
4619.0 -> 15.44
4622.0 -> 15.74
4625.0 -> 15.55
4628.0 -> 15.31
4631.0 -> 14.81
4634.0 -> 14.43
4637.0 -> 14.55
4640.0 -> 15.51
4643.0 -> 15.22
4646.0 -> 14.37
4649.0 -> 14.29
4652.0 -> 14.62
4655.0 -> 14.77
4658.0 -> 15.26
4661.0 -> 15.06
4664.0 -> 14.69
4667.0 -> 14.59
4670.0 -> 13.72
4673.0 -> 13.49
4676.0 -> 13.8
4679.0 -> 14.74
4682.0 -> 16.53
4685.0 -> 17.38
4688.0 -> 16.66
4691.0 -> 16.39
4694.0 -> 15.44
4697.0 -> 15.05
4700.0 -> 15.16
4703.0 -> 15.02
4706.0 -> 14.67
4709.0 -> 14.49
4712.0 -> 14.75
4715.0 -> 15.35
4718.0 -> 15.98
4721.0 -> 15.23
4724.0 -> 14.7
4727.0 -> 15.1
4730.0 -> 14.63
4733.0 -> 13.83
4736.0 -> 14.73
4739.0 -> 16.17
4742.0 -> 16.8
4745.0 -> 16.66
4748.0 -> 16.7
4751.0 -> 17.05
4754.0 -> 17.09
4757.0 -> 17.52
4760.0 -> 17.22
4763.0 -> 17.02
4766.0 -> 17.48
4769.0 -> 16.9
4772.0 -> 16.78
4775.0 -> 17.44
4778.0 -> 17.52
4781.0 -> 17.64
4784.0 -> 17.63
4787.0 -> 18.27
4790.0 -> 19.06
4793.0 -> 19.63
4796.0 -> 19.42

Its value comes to 2.56 angstroms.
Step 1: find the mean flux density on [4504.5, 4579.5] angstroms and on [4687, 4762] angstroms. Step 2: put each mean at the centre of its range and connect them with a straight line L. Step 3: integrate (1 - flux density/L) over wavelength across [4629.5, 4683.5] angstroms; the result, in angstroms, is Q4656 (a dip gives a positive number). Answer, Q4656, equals 1.0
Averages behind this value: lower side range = 13.7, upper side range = 15.7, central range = 14.7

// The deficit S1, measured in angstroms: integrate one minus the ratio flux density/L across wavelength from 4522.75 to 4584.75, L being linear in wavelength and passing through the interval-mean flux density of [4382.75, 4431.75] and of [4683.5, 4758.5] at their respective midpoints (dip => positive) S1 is 3.80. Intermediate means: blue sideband 13.3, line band 13.5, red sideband 15.7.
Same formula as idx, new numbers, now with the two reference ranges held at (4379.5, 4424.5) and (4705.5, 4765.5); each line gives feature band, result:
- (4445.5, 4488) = 0.5 angstroms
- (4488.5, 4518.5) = -1.3 angstroms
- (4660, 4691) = 0.5 angstroms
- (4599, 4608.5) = 0.6 angstroms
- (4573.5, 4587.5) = 0.1 angstroms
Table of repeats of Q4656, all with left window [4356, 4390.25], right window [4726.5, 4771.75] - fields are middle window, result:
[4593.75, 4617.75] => 2.2 angstroms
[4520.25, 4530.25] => 1.5 angstroms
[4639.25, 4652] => 0.8 angstroms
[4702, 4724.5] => 1.6 angstroms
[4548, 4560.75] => 1.7 angstroms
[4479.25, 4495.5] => 1.5 angstroms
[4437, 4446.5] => 1.0 angstroms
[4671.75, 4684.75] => 0.9 angstroms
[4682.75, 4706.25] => 0.4 angstroms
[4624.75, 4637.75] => 0.7 angstroms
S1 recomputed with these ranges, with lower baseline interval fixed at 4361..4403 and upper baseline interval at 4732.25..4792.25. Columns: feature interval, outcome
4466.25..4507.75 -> 1.45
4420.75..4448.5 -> 1.43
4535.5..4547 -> 1.55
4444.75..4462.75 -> 1.27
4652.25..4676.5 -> 2.56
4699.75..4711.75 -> 1.27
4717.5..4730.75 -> 1.28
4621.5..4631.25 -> 0.27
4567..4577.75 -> 0.26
